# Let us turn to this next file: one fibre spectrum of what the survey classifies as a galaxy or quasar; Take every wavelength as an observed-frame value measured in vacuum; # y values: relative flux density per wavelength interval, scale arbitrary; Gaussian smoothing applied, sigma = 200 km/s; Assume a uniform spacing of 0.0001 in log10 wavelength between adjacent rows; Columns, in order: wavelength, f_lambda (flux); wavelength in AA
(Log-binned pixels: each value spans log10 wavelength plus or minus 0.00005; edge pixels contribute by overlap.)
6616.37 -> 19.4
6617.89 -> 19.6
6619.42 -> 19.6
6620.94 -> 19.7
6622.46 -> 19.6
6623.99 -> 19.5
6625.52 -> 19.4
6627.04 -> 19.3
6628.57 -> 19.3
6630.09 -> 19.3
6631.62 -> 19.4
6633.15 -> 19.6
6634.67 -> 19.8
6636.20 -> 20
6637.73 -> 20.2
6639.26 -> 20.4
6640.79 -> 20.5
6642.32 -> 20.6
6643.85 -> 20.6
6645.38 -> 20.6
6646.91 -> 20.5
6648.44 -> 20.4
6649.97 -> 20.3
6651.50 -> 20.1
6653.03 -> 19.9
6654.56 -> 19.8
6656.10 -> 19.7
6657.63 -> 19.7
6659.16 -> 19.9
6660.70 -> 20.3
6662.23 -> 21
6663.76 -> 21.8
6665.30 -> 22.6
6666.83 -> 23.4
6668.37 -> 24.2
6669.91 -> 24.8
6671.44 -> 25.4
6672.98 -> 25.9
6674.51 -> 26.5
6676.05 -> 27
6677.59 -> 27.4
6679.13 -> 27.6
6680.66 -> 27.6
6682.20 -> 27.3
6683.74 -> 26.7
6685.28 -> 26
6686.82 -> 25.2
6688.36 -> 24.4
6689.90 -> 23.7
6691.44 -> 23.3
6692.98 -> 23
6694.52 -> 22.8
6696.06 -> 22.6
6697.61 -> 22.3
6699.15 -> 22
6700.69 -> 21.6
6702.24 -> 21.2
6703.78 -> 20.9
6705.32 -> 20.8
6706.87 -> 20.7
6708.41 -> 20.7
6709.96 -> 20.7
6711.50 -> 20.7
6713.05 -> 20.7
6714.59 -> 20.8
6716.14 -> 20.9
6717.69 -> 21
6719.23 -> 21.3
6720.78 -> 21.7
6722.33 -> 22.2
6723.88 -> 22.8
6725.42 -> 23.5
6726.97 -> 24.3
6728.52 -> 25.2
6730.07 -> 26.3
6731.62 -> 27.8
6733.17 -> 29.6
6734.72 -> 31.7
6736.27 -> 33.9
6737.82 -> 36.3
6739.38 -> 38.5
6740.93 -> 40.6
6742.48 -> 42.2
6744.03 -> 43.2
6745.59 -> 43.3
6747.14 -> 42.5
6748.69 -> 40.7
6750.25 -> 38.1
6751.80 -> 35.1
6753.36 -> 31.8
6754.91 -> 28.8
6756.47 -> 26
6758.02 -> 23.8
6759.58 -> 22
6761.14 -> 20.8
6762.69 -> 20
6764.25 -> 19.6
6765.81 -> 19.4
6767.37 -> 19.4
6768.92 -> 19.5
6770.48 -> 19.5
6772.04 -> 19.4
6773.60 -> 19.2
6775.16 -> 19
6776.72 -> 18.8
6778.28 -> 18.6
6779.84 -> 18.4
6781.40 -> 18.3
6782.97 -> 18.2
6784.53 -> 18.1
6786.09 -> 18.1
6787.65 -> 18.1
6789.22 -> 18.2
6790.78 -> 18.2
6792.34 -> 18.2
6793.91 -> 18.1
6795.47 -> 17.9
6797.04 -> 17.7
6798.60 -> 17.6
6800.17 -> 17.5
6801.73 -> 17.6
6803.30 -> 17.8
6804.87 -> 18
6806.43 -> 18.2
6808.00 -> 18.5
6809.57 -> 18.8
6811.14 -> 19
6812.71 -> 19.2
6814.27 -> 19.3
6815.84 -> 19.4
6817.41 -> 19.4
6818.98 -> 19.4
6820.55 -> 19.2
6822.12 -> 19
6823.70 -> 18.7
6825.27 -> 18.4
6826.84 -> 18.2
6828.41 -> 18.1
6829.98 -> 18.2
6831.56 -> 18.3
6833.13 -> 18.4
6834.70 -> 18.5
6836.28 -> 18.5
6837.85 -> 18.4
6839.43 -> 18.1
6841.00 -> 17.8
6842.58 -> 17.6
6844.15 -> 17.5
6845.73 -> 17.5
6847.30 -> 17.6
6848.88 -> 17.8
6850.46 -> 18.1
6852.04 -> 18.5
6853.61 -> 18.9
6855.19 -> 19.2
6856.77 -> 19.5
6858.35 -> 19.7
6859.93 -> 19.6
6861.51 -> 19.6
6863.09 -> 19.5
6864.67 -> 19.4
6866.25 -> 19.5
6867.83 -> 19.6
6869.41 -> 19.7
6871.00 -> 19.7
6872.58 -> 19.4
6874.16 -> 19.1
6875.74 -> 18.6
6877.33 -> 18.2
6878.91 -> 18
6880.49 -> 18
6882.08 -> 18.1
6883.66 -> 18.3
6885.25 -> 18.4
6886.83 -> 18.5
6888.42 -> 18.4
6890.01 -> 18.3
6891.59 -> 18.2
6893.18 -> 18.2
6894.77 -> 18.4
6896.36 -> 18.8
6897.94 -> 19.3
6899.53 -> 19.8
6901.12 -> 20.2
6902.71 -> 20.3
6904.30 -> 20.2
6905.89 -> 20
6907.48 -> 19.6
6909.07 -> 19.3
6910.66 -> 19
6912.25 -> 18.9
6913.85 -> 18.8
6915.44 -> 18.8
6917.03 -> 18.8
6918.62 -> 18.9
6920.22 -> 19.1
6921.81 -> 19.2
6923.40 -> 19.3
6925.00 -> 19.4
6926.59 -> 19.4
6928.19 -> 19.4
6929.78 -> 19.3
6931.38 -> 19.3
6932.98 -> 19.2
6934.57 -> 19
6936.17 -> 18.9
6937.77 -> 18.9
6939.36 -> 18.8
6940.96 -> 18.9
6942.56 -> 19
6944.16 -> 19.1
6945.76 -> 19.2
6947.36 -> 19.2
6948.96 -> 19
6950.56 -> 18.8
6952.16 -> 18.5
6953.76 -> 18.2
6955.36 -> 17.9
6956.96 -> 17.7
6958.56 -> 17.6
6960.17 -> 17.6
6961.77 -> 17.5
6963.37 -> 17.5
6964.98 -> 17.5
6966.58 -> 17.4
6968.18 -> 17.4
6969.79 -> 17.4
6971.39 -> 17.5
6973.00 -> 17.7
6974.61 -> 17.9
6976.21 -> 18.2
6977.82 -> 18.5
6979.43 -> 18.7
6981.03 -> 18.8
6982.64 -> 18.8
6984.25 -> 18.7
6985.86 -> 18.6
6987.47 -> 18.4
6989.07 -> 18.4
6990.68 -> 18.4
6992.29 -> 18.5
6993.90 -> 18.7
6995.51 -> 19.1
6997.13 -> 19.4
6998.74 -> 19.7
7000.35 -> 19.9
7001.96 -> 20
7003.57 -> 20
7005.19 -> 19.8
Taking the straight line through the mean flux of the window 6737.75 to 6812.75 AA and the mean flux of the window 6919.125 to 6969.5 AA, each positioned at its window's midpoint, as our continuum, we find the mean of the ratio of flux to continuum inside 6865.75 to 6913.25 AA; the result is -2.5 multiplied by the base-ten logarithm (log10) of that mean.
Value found 0.07 mag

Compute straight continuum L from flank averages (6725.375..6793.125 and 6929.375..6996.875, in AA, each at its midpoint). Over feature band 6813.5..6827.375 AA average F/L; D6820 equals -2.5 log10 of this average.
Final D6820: 0.247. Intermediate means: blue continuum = 26.2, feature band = 19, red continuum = 18.4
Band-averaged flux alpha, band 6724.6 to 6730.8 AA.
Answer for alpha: 24.8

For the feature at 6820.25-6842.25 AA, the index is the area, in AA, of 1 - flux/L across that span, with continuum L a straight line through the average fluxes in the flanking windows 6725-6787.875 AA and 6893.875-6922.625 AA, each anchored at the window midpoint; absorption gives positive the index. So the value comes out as 4.52 AA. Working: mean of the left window 26.8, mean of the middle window 18.4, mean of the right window 19.3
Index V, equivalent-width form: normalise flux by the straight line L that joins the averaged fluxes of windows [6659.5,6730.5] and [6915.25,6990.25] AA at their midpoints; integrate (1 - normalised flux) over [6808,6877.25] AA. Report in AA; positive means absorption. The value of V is 6.0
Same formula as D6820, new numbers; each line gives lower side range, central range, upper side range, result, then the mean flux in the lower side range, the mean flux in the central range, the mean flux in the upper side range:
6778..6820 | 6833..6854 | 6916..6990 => 0.02 mag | 18.4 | 18.1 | 18.5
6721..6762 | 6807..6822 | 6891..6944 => 0.35 mag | 31.4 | 19.1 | 19.2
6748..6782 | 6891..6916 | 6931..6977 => 0.02 mag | 23.4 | 19.2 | 18.3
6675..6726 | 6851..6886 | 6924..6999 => 0.06 mag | 23.1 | 19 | 18.5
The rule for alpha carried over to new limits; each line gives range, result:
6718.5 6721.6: 21.5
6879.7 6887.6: 18.3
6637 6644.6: 20.5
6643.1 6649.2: 20.5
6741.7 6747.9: 42.8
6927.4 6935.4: 19.2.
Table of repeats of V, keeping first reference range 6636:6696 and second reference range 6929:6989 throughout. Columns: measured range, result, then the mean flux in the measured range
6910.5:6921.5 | 0.1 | 18.9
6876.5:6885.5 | 0.7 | 18.1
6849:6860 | 0.6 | 19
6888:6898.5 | 0.5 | 18.5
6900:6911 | -0.4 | 19.8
